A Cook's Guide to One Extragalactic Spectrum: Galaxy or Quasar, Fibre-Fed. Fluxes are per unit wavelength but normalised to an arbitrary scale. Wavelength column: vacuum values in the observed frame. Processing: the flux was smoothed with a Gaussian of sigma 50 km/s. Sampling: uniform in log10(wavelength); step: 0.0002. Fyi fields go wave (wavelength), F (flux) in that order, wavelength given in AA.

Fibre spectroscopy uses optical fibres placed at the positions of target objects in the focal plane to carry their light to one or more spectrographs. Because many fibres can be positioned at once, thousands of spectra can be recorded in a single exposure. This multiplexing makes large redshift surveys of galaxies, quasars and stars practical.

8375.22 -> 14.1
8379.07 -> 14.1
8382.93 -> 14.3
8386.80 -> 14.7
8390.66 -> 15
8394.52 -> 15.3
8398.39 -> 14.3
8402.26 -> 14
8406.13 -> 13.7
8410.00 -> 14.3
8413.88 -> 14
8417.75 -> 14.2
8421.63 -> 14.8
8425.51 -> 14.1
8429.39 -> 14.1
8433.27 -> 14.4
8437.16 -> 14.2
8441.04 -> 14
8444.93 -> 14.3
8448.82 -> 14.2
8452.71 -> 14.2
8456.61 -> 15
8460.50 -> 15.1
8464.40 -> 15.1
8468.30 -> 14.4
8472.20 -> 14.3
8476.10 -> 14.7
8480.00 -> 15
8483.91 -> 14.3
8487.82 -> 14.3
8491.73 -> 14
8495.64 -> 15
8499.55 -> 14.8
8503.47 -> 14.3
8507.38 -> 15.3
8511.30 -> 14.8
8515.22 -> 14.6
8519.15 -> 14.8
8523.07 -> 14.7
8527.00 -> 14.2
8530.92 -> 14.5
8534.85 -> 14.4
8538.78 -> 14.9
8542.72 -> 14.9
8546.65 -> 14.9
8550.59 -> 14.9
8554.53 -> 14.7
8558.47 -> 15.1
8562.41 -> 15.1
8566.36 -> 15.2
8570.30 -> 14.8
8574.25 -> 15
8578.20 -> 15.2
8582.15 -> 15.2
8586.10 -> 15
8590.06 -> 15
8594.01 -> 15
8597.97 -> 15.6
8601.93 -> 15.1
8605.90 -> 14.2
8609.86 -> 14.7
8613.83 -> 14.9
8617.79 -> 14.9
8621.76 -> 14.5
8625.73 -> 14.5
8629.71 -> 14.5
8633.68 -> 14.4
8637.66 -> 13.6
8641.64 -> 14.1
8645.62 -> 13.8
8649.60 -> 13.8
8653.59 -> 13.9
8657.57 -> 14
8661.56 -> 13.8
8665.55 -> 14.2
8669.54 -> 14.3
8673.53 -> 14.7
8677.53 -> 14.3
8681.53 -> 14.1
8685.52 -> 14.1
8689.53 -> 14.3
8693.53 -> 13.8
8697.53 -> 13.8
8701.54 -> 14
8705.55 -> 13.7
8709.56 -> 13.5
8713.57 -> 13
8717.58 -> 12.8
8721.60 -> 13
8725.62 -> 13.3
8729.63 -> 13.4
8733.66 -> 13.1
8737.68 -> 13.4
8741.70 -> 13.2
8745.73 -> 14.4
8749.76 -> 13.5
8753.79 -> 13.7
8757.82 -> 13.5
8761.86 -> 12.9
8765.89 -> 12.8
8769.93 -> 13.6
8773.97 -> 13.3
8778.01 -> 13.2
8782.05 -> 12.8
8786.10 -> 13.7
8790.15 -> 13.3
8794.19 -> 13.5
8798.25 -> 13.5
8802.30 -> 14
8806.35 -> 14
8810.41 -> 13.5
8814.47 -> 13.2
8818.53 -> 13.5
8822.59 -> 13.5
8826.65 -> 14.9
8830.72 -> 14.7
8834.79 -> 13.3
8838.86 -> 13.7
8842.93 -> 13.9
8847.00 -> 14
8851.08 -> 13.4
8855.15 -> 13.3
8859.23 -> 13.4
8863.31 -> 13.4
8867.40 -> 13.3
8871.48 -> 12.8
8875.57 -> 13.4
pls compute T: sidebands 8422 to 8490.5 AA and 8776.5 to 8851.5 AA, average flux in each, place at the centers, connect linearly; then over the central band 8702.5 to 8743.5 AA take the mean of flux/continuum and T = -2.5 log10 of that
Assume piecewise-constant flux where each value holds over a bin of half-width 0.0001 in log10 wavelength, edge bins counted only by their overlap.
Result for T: 0.05 mag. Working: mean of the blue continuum 14.5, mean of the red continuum 13.7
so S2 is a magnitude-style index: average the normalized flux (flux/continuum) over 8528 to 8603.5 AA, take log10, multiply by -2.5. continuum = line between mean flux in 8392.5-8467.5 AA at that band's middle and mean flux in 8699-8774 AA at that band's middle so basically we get -0.08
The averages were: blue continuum 14.4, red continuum 13.4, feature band 15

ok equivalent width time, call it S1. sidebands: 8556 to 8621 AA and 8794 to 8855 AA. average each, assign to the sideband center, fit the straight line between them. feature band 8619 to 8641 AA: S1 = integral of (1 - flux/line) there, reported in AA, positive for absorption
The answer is 0.7 AA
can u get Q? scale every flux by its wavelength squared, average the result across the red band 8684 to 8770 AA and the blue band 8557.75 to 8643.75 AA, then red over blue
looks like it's 0.94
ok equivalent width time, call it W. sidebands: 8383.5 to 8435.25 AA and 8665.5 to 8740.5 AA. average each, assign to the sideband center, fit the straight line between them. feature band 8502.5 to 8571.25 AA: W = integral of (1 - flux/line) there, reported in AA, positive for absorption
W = -3.45 AA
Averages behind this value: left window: 14.4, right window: 13.7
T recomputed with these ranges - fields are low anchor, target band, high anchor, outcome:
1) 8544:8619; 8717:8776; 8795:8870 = 0.062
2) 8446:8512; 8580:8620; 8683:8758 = -0.065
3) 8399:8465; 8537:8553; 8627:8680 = -0.050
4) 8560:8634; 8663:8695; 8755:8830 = 0.007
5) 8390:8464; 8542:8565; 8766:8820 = -0.066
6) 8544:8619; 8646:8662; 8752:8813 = 0.041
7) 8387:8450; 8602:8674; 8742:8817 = -0.037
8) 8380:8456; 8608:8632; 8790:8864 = -0.049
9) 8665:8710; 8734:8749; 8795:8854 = 0.029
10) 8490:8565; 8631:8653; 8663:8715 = 0.020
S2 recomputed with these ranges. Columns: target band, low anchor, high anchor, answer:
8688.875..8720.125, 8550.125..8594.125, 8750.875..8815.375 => 0.035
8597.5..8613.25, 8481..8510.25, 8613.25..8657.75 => -0.038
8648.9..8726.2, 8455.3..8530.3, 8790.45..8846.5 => 0.024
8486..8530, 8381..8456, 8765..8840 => -0.035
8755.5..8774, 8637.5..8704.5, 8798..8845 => 0.055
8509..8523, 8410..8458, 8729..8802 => -0.051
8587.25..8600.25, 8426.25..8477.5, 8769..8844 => -0.079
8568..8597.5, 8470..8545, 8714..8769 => -0.064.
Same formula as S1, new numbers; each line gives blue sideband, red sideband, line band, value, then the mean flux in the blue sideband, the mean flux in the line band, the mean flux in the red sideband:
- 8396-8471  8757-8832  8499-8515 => -0.7 AA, 14.3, 14.8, 13.5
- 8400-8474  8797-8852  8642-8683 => -0.2 AA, 14.3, 14.1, 13.8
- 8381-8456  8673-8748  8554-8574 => -1.4 AA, 14.3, 15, 13.7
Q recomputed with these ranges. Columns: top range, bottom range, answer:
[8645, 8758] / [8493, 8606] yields 0.96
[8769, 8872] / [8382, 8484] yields 1.03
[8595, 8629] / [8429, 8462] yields 1.07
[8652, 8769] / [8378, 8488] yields 1.01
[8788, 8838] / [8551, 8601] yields 0.96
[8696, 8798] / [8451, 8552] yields 0.97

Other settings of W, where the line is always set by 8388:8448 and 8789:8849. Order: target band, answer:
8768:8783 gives 0.6 AA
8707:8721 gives 0.8 AA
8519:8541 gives -0.6 AA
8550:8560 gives -0.5 AA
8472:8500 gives -0.6 AA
